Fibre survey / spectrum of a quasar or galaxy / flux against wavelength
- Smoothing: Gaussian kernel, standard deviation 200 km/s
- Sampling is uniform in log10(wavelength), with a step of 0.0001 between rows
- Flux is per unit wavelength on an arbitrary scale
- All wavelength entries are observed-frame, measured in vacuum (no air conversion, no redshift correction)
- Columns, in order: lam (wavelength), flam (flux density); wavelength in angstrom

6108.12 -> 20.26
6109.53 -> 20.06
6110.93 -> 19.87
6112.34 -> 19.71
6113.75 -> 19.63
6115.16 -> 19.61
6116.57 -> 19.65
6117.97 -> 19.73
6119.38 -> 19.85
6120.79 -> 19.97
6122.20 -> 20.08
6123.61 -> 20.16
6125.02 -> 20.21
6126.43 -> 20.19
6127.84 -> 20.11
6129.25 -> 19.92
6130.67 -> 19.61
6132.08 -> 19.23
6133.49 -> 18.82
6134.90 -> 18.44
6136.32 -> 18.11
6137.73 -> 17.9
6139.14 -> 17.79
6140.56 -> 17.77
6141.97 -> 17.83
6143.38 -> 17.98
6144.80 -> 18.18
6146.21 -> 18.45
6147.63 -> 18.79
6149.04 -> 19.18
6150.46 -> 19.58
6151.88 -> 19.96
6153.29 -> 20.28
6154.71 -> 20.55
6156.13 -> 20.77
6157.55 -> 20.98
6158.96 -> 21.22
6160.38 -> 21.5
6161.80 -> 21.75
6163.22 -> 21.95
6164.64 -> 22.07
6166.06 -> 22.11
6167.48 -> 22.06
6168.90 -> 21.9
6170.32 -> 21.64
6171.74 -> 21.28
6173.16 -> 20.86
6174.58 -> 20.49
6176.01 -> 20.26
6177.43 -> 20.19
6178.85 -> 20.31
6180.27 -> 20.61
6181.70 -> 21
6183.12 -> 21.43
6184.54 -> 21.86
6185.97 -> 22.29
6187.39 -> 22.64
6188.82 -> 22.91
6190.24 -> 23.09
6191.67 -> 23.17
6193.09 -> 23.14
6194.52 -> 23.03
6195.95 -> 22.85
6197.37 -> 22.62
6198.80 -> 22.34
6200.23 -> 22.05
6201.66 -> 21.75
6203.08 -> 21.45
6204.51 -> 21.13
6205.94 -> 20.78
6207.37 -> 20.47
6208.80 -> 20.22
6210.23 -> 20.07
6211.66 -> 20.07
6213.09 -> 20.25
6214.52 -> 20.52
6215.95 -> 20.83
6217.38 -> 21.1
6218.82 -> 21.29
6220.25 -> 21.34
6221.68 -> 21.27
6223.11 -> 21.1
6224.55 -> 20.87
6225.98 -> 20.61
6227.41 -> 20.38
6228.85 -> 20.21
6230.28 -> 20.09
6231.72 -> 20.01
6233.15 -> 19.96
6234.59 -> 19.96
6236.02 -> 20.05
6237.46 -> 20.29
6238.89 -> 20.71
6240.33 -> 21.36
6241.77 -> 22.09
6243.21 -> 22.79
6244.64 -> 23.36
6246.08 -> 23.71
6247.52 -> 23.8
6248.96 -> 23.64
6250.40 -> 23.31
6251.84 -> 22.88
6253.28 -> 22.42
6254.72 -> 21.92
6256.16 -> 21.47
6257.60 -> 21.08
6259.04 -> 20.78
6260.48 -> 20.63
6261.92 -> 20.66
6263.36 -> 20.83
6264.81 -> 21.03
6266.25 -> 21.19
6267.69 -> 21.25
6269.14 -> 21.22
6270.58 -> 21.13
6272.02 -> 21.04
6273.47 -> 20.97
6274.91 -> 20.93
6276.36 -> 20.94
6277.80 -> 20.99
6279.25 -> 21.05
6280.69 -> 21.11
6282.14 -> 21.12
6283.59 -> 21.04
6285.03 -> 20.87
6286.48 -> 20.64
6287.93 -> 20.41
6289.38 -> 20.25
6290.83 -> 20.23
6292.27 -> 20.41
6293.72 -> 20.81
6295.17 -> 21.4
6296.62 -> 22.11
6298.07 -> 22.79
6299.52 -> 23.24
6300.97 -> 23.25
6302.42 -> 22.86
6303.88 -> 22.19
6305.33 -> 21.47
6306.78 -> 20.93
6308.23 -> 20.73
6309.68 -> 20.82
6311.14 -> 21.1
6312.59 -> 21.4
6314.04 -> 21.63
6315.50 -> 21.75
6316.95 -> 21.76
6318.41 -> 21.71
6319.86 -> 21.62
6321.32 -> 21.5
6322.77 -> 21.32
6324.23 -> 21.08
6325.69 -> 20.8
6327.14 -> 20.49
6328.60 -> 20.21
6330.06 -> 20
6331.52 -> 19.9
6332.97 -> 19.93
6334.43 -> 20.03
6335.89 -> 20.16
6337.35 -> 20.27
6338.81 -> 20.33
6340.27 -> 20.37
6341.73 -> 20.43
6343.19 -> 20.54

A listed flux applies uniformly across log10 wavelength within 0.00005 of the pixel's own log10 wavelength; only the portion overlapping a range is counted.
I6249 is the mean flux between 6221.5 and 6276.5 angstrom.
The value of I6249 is 21.3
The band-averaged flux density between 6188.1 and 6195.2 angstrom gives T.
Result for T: 23.1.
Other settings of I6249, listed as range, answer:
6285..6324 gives 21.5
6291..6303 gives 22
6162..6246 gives 21.3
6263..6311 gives 21.2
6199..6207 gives 21.4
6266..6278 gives 21.1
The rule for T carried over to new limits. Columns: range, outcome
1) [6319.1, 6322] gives 21.6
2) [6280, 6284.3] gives 21.1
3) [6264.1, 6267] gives 21.2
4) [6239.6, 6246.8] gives 22.6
